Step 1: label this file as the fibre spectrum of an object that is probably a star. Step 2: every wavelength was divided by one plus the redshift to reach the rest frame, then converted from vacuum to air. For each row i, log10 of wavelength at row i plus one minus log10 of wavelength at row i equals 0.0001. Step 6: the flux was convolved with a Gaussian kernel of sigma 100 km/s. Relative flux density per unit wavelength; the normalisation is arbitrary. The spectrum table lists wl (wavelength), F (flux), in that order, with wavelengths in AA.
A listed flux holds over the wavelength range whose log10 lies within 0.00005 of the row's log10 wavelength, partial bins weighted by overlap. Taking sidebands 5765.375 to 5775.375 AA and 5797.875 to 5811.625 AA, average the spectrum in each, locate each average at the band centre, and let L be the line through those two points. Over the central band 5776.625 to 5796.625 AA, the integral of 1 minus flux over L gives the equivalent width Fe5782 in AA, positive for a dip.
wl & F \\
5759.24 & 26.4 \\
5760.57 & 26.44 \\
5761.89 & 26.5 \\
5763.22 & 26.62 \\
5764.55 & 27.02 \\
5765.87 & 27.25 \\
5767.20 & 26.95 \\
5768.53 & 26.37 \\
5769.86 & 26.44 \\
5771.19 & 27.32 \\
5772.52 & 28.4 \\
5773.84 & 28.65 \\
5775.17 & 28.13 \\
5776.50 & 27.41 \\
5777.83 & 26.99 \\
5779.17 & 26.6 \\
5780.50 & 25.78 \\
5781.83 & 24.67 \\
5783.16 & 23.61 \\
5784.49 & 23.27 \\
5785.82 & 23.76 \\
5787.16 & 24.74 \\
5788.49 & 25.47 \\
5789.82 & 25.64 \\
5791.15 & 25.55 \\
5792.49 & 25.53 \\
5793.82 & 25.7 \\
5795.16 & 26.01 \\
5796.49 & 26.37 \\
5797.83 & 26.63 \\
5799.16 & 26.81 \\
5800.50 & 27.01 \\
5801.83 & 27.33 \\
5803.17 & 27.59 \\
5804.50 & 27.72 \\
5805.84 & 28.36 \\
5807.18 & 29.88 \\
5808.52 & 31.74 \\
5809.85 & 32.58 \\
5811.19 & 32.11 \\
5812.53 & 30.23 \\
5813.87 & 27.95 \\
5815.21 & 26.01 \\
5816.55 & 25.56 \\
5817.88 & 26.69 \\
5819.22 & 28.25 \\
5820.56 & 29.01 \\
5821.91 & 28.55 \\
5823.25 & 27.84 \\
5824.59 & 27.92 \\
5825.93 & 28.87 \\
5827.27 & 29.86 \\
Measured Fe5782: 2.0 AA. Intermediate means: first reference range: 27.4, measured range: 25.3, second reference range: 29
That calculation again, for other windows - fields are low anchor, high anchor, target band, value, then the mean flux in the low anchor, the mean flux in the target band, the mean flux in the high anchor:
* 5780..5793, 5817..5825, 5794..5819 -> -1.4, 24.8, 28.1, 28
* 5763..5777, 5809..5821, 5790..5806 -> 0.9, 27.4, 26.6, 28.8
